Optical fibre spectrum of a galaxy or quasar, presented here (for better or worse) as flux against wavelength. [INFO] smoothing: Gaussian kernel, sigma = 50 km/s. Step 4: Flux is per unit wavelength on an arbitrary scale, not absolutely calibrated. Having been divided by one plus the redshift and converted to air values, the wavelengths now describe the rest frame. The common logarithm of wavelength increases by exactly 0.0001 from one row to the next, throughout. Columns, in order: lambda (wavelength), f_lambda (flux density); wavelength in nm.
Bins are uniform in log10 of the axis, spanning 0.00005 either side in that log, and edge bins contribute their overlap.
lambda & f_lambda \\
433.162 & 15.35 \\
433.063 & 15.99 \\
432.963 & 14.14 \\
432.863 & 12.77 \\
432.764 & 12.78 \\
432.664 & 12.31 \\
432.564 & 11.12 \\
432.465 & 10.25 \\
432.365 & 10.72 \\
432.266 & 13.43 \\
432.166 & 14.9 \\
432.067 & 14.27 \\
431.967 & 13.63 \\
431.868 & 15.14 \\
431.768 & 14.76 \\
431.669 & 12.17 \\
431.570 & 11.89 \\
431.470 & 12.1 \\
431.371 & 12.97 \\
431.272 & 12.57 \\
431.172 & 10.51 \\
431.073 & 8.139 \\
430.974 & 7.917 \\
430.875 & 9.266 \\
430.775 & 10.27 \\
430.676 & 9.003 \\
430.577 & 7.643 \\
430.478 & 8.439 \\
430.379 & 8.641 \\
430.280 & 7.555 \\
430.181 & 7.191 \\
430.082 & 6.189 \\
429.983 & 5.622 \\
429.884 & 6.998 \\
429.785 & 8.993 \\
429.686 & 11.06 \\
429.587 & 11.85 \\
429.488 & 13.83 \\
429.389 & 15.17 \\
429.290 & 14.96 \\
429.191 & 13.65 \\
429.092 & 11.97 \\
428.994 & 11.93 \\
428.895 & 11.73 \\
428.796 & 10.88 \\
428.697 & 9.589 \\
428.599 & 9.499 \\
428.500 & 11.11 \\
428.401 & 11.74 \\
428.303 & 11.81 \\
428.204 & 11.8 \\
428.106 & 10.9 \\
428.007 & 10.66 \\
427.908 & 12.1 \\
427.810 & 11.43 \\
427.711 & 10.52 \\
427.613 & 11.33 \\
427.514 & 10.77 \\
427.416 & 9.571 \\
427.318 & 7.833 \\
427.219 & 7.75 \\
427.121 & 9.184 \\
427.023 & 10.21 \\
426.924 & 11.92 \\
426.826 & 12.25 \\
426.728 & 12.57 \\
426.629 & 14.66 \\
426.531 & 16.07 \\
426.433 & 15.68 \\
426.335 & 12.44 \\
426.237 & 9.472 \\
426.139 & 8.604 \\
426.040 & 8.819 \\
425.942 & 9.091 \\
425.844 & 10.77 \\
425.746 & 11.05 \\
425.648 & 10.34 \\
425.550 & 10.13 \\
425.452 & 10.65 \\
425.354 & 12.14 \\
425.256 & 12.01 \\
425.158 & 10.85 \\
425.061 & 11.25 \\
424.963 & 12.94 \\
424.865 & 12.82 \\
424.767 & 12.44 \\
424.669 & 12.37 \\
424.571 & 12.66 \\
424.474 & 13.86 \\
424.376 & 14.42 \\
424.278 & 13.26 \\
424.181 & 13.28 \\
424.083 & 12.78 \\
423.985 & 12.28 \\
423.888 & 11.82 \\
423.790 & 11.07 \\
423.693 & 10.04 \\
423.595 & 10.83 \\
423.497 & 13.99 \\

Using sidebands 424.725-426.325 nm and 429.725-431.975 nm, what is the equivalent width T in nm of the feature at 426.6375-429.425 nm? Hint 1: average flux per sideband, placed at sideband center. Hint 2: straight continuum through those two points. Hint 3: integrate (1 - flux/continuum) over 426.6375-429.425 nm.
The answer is -0.24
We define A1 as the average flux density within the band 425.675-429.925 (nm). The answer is 11.3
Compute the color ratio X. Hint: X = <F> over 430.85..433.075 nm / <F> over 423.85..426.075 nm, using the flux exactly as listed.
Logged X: 1.0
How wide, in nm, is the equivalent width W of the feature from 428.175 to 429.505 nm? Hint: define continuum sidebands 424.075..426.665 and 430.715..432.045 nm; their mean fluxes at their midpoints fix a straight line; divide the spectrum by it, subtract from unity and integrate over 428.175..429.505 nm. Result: -0.03 nm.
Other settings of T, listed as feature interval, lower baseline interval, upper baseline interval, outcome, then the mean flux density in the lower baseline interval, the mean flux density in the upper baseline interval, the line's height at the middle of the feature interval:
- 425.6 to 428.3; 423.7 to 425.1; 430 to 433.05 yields 0.23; 12.6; 11.1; 12.1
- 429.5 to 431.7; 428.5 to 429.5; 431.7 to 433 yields 0.55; 12.2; 13.1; 12.6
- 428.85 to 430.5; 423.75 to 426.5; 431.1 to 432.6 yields 0.27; 11.8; 12.6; 12.4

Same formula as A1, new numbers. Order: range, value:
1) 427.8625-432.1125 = 10.9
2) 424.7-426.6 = 11.5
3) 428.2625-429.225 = 11.4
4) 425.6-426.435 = 10.4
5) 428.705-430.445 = 10.4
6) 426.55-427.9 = 10.9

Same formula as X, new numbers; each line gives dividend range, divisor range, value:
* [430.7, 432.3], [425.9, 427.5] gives 1.09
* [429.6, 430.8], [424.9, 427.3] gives 0.73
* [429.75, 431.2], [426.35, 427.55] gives 0.70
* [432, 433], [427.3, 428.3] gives 1.17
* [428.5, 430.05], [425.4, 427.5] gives 1.02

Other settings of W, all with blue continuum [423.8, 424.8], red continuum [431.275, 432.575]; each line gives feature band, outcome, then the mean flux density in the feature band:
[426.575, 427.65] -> 0.178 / 10.7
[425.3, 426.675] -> 0.155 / 11.4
